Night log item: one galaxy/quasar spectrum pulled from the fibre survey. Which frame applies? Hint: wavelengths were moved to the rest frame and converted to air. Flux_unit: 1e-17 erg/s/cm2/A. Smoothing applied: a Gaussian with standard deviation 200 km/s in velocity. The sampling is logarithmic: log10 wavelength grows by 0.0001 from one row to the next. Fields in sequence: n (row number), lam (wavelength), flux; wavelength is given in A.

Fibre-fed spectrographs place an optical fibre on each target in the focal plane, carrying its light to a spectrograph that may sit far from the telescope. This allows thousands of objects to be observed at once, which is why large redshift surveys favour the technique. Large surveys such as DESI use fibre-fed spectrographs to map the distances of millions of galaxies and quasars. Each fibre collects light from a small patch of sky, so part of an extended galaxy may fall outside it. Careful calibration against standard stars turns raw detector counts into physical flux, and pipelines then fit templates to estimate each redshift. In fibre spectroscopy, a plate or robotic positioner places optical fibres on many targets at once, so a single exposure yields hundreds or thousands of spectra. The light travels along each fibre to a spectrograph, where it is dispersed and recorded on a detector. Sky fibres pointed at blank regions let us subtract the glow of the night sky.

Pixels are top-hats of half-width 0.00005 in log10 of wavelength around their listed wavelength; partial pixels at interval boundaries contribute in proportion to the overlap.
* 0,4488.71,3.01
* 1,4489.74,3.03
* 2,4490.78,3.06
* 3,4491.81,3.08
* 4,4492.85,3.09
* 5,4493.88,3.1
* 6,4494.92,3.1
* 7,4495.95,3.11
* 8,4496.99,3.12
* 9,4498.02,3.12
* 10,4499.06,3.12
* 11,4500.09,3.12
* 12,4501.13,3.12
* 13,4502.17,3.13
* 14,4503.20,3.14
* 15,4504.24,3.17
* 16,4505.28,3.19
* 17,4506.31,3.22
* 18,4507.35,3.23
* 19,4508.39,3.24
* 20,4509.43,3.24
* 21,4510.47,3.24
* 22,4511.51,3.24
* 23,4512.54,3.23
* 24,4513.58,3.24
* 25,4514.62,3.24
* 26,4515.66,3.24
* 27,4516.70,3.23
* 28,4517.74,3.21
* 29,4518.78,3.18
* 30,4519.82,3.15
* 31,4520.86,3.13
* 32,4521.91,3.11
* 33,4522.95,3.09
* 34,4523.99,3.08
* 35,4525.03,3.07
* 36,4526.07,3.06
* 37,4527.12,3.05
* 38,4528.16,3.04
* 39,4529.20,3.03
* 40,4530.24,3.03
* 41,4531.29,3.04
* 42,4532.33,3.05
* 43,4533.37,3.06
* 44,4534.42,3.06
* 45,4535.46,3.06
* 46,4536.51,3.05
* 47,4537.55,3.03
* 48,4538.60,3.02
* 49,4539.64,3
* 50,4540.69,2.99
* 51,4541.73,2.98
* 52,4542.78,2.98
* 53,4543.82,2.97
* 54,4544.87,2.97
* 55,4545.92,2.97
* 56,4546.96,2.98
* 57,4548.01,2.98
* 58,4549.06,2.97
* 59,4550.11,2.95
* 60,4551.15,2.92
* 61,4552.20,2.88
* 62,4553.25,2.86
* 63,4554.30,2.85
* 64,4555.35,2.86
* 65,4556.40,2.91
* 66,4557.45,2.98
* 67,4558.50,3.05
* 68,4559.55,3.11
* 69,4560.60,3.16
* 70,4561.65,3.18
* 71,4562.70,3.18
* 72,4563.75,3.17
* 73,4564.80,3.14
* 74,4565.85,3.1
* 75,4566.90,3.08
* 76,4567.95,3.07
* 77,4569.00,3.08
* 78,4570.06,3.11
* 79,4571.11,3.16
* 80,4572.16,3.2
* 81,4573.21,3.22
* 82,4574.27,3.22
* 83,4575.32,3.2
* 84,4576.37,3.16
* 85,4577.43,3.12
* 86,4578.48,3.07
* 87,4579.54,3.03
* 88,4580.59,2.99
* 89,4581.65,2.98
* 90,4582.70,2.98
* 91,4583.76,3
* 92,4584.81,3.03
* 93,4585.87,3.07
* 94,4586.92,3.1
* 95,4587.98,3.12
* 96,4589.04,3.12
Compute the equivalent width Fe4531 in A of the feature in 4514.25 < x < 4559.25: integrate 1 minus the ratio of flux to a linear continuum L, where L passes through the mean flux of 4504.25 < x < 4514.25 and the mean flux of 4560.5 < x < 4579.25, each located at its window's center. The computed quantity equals 2.2 A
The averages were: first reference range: 3.23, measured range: 3.03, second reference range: 3.14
